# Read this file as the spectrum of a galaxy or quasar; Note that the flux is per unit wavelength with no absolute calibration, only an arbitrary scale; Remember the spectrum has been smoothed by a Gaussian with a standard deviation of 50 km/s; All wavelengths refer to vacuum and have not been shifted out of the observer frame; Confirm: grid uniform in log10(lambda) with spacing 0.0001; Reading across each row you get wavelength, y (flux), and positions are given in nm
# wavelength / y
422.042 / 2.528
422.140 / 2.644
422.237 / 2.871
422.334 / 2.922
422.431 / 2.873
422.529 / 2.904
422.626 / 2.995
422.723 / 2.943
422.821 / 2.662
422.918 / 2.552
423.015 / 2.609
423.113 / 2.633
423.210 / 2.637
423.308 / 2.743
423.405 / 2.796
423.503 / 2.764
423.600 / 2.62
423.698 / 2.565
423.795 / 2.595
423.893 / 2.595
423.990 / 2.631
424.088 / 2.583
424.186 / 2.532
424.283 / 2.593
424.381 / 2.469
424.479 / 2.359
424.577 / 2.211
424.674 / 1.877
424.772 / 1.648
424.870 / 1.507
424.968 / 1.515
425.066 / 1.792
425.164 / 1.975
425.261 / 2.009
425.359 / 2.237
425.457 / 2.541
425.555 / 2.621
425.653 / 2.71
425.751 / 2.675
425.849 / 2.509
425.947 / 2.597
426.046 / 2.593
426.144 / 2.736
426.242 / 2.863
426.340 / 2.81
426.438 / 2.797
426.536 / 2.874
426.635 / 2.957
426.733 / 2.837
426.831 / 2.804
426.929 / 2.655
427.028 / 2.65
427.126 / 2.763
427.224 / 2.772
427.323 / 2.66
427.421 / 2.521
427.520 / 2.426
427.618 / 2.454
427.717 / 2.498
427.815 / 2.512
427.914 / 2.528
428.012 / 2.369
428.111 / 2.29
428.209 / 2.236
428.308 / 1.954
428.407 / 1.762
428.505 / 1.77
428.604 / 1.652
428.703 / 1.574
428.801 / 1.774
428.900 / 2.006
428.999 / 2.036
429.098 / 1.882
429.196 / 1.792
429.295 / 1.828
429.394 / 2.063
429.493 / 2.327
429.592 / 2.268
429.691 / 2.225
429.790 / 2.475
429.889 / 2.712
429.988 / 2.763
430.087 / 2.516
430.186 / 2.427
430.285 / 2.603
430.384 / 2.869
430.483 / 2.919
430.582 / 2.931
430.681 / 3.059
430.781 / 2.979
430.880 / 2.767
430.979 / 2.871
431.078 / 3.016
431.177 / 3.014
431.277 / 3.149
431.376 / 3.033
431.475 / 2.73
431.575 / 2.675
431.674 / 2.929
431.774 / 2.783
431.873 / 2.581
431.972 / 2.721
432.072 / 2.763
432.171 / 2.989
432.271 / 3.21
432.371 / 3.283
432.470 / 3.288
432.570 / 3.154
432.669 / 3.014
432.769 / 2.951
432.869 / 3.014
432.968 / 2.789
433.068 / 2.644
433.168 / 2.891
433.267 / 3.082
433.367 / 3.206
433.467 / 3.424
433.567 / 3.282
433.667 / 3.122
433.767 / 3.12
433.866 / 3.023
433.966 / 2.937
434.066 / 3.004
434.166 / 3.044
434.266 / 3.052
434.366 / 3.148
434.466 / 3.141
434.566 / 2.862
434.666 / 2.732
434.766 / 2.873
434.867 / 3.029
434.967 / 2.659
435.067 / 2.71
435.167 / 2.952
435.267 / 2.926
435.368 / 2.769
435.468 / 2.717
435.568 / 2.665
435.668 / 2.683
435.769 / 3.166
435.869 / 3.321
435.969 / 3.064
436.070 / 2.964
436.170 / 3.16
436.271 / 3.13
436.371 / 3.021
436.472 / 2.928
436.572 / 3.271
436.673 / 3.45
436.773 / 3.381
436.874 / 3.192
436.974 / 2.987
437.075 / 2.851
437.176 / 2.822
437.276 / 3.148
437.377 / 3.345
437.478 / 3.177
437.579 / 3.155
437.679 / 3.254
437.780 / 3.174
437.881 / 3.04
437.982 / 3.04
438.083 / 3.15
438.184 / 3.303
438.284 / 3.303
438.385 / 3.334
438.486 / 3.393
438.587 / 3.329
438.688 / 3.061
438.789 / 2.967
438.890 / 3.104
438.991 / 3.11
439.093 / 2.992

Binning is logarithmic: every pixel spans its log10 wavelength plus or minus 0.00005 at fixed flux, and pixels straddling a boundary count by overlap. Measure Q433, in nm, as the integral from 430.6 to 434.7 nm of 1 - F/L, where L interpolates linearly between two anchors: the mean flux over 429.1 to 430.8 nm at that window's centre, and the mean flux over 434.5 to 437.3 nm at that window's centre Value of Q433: -0.42 nm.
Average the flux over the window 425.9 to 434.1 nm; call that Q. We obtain 2.66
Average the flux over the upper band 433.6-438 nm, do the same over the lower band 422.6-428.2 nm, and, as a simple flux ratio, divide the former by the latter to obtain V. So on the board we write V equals 1.20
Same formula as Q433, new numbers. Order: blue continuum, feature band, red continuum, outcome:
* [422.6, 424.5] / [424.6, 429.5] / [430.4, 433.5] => 0.83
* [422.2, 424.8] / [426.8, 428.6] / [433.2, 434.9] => 0.25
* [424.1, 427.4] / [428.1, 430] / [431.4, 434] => 0.46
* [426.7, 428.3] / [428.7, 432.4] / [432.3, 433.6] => 0.32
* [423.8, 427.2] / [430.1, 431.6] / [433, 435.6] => -0.05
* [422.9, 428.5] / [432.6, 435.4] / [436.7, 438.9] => -0.03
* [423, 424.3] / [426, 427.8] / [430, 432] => 0.01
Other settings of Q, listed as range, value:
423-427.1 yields 2.49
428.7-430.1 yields 2.16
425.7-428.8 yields 2.48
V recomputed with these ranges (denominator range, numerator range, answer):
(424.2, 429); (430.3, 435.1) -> 1.26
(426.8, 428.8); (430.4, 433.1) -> 1.26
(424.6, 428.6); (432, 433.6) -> 1.27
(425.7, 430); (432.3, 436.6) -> 1.26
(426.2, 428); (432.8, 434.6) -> 1.14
